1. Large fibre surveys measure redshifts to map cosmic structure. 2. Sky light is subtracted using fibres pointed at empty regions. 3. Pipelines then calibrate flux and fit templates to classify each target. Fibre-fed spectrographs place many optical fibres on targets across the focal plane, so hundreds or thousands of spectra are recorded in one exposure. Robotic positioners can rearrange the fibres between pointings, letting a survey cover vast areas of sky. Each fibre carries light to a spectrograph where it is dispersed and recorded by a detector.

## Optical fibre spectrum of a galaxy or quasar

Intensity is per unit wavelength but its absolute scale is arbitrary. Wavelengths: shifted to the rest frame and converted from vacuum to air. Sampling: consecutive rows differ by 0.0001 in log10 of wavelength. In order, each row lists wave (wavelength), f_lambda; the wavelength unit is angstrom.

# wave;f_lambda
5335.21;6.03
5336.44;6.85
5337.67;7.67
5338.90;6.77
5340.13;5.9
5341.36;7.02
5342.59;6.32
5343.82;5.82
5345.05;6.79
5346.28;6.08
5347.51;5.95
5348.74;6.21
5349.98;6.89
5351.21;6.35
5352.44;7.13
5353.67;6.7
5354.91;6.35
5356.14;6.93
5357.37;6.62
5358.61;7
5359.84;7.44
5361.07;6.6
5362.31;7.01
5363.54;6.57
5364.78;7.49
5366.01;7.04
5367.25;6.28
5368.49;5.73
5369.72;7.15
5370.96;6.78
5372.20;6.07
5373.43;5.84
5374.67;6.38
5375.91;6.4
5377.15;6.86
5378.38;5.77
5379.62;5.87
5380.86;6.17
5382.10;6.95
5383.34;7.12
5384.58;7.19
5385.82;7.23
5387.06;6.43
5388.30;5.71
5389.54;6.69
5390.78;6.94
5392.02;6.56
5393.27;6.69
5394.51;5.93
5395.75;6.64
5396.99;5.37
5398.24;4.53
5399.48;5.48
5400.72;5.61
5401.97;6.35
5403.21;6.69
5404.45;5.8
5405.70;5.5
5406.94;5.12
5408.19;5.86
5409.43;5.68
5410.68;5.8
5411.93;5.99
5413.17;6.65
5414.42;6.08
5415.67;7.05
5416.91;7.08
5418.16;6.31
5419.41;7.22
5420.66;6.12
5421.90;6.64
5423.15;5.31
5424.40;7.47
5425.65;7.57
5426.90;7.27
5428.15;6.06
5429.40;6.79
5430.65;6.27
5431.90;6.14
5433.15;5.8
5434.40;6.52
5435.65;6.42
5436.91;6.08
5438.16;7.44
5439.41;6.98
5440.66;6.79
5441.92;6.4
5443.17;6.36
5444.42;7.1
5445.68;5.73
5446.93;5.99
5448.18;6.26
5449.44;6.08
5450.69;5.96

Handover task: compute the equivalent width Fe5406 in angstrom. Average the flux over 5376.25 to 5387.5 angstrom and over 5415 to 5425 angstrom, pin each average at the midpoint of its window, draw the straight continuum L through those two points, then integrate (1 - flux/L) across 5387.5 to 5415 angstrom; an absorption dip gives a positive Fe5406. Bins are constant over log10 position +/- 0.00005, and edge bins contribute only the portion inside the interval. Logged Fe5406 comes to 2.68 angstrom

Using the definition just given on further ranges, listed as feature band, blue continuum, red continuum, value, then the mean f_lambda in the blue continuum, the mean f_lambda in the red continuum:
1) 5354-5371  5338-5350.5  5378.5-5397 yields -0.89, 6.4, 6.52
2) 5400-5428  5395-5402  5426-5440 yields -1.32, 5.61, 6.54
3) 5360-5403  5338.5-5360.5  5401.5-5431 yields 0.43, 6.57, 6.36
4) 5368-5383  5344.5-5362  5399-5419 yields 0.17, 6.65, 6.08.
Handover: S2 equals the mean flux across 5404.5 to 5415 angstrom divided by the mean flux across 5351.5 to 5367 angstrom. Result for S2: 0.85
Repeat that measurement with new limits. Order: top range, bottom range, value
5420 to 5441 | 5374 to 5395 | 1.01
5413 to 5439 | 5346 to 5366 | 0.98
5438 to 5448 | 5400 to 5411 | 1.12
